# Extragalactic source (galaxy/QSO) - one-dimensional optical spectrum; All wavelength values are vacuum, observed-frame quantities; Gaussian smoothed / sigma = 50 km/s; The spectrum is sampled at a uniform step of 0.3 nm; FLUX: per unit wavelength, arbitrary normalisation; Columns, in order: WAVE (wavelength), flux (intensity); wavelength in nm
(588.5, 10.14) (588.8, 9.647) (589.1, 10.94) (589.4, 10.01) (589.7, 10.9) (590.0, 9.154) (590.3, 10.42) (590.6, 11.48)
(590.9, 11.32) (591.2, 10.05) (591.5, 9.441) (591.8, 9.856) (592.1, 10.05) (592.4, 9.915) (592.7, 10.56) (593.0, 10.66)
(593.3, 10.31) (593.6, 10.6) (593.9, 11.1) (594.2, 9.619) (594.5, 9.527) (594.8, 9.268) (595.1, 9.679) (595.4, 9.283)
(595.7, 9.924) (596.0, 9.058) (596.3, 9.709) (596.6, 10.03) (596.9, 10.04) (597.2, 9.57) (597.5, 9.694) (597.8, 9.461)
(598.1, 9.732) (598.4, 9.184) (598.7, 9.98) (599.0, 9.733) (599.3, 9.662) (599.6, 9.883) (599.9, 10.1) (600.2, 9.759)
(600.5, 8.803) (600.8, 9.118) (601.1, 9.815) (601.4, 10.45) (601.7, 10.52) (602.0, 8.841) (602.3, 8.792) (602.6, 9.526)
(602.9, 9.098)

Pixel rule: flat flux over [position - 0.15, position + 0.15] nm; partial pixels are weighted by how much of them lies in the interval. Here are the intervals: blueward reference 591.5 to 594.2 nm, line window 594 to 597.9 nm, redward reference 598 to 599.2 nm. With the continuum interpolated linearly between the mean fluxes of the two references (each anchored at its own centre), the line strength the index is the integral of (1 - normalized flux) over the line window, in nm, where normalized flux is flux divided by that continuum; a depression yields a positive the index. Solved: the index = 0.12 nm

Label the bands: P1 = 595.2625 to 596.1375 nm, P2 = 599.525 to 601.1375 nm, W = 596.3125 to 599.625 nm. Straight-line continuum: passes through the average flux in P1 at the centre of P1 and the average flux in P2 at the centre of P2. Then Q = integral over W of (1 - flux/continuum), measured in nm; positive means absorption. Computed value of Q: -0.08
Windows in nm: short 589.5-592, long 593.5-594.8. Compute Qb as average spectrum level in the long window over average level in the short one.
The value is 1.0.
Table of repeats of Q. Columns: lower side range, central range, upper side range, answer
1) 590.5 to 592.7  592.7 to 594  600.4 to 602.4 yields -0.06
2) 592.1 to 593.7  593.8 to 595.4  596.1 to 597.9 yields 0.06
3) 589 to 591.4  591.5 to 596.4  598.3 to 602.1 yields 0.13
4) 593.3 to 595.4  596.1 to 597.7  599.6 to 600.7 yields 0.00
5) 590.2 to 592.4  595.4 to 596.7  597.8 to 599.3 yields 0.03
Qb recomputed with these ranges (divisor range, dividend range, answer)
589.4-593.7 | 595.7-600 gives 0.94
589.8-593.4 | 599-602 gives 0.95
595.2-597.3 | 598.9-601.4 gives 1.00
